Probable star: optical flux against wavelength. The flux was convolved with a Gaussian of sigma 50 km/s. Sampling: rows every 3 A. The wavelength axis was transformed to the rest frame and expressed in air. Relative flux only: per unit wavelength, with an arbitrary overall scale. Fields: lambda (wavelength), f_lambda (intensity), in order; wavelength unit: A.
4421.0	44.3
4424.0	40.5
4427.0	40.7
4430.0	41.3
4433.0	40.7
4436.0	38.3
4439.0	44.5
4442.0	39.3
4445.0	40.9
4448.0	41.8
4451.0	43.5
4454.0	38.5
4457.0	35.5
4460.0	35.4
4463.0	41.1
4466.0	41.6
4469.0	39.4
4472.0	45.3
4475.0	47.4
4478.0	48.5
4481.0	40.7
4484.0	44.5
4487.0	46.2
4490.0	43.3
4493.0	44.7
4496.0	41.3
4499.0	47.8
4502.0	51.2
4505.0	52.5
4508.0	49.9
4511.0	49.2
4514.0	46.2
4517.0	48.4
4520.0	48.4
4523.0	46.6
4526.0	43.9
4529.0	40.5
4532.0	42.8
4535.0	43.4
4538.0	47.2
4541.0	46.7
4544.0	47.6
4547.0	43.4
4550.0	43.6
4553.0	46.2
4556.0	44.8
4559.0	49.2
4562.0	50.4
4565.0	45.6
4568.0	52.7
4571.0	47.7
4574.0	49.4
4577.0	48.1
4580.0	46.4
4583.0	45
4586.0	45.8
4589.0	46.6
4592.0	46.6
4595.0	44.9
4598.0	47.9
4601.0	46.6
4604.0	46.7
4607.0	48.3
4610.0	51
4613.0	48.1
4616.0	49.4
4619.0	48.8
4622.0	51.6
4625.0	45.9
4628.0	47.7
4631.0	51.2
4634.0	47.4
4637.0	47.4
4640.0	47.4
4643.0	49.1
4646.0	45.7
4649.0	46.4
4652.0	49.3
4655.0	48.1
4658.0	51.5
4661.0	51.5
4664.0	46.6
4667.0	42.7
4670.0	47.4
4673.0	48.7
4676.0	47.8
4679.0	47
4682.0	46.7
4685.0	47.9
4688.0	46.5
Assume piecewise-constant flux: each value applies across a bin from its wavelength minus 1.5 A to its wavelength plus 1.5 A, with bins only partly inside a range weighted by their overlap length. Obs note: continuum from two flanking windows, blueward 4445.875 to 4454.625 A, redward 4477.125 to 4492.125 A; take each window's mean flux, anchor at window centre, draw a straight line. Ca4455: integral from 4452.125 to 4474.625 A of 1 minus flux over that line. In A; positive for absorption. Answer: 1.4 A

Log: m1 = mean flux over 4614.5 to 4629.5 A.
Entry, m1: 48.7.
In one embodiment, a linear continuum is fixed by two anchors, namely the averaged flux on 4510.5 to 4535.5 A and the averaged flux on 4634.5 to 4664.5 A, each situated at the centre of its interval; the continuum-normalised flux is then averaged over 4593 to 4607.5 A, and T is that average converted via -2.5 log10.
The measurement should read 0.01 mag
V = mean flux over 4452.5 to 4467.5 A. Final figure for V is 38.4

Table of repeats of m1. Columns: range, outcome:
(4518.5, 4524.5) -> 47.5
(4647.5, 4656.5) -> 47.9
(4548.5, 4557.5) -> 44.9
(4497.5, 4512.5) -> 50.1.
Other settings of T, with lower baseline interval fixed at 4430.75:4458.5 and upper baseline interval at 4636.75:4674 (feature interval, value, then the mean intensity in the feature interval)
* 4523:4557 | -0.02 mag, 44.6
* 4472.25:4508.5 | -0.11 mag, 46.4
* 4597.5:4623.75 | -0.06 mag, 48.7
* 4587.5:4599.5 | -0.02 mag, 46.5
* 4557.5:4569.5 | -0.11 mag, 49.5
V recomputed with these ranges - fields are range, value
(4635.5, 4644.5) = 48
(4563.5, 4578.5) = 48.7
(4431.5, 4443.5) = 40.7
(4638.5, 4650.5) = 47.1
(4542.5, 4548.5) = 45.5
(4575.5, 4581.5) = 47.2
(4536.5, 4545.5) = 47.2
